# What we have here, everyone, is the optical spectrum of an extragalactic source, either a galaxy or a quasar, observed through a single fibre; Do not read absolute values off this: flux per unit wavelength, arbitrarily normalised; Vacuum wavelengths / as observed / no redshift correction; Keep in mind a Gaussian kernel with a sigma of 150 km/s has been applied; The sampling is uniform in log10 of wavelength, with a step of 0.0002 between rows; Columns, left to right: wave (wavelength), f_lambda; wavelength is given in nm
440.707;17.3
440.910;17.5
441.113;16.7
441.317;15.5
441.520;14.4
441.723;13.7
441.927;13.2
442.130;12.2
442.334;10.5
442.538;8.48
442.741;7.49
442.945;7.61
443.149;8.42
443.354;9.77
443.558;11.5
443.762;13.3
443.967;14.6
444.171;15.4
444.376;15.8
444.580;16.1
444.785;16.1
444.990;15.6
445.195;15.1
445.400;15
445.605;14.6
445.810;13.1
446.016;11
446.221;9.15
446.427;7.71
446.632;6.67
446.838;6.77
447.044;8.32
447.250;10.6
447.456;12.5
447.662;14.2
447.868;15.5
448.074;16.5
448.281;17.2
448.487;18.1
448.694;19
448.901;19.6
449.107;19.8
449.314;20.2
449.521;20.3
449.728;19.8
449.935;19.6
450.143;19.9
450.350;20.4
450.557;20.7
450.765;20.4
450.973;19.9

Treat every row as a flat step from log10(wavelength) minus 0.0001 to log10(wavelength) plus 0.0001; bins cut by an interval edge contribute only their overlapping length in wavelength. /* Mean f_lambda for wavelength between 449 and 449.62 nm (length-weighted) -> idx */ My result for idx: 20.1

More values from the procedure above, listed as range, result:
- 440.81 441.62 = 16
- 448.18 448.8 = 18.1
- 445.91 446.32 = 10.1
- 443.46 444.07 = 13.2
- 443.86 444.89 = 15.6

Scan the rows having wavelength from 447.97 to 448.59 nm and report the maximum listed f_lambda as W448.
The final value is 18.1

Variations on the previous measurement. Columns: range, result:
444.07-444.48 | 15.8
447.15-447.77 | 14.2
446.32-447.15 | 8.32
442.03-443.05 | 12.2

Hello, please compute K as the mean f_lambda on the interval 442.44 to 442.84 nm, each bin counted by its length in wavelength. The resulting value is 8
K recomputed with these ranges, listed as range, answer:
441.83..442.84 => 10.4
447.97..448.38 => 16.8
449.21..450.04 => 20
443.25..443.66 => 10.6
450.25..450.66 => 20.6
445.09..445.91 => 14.5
